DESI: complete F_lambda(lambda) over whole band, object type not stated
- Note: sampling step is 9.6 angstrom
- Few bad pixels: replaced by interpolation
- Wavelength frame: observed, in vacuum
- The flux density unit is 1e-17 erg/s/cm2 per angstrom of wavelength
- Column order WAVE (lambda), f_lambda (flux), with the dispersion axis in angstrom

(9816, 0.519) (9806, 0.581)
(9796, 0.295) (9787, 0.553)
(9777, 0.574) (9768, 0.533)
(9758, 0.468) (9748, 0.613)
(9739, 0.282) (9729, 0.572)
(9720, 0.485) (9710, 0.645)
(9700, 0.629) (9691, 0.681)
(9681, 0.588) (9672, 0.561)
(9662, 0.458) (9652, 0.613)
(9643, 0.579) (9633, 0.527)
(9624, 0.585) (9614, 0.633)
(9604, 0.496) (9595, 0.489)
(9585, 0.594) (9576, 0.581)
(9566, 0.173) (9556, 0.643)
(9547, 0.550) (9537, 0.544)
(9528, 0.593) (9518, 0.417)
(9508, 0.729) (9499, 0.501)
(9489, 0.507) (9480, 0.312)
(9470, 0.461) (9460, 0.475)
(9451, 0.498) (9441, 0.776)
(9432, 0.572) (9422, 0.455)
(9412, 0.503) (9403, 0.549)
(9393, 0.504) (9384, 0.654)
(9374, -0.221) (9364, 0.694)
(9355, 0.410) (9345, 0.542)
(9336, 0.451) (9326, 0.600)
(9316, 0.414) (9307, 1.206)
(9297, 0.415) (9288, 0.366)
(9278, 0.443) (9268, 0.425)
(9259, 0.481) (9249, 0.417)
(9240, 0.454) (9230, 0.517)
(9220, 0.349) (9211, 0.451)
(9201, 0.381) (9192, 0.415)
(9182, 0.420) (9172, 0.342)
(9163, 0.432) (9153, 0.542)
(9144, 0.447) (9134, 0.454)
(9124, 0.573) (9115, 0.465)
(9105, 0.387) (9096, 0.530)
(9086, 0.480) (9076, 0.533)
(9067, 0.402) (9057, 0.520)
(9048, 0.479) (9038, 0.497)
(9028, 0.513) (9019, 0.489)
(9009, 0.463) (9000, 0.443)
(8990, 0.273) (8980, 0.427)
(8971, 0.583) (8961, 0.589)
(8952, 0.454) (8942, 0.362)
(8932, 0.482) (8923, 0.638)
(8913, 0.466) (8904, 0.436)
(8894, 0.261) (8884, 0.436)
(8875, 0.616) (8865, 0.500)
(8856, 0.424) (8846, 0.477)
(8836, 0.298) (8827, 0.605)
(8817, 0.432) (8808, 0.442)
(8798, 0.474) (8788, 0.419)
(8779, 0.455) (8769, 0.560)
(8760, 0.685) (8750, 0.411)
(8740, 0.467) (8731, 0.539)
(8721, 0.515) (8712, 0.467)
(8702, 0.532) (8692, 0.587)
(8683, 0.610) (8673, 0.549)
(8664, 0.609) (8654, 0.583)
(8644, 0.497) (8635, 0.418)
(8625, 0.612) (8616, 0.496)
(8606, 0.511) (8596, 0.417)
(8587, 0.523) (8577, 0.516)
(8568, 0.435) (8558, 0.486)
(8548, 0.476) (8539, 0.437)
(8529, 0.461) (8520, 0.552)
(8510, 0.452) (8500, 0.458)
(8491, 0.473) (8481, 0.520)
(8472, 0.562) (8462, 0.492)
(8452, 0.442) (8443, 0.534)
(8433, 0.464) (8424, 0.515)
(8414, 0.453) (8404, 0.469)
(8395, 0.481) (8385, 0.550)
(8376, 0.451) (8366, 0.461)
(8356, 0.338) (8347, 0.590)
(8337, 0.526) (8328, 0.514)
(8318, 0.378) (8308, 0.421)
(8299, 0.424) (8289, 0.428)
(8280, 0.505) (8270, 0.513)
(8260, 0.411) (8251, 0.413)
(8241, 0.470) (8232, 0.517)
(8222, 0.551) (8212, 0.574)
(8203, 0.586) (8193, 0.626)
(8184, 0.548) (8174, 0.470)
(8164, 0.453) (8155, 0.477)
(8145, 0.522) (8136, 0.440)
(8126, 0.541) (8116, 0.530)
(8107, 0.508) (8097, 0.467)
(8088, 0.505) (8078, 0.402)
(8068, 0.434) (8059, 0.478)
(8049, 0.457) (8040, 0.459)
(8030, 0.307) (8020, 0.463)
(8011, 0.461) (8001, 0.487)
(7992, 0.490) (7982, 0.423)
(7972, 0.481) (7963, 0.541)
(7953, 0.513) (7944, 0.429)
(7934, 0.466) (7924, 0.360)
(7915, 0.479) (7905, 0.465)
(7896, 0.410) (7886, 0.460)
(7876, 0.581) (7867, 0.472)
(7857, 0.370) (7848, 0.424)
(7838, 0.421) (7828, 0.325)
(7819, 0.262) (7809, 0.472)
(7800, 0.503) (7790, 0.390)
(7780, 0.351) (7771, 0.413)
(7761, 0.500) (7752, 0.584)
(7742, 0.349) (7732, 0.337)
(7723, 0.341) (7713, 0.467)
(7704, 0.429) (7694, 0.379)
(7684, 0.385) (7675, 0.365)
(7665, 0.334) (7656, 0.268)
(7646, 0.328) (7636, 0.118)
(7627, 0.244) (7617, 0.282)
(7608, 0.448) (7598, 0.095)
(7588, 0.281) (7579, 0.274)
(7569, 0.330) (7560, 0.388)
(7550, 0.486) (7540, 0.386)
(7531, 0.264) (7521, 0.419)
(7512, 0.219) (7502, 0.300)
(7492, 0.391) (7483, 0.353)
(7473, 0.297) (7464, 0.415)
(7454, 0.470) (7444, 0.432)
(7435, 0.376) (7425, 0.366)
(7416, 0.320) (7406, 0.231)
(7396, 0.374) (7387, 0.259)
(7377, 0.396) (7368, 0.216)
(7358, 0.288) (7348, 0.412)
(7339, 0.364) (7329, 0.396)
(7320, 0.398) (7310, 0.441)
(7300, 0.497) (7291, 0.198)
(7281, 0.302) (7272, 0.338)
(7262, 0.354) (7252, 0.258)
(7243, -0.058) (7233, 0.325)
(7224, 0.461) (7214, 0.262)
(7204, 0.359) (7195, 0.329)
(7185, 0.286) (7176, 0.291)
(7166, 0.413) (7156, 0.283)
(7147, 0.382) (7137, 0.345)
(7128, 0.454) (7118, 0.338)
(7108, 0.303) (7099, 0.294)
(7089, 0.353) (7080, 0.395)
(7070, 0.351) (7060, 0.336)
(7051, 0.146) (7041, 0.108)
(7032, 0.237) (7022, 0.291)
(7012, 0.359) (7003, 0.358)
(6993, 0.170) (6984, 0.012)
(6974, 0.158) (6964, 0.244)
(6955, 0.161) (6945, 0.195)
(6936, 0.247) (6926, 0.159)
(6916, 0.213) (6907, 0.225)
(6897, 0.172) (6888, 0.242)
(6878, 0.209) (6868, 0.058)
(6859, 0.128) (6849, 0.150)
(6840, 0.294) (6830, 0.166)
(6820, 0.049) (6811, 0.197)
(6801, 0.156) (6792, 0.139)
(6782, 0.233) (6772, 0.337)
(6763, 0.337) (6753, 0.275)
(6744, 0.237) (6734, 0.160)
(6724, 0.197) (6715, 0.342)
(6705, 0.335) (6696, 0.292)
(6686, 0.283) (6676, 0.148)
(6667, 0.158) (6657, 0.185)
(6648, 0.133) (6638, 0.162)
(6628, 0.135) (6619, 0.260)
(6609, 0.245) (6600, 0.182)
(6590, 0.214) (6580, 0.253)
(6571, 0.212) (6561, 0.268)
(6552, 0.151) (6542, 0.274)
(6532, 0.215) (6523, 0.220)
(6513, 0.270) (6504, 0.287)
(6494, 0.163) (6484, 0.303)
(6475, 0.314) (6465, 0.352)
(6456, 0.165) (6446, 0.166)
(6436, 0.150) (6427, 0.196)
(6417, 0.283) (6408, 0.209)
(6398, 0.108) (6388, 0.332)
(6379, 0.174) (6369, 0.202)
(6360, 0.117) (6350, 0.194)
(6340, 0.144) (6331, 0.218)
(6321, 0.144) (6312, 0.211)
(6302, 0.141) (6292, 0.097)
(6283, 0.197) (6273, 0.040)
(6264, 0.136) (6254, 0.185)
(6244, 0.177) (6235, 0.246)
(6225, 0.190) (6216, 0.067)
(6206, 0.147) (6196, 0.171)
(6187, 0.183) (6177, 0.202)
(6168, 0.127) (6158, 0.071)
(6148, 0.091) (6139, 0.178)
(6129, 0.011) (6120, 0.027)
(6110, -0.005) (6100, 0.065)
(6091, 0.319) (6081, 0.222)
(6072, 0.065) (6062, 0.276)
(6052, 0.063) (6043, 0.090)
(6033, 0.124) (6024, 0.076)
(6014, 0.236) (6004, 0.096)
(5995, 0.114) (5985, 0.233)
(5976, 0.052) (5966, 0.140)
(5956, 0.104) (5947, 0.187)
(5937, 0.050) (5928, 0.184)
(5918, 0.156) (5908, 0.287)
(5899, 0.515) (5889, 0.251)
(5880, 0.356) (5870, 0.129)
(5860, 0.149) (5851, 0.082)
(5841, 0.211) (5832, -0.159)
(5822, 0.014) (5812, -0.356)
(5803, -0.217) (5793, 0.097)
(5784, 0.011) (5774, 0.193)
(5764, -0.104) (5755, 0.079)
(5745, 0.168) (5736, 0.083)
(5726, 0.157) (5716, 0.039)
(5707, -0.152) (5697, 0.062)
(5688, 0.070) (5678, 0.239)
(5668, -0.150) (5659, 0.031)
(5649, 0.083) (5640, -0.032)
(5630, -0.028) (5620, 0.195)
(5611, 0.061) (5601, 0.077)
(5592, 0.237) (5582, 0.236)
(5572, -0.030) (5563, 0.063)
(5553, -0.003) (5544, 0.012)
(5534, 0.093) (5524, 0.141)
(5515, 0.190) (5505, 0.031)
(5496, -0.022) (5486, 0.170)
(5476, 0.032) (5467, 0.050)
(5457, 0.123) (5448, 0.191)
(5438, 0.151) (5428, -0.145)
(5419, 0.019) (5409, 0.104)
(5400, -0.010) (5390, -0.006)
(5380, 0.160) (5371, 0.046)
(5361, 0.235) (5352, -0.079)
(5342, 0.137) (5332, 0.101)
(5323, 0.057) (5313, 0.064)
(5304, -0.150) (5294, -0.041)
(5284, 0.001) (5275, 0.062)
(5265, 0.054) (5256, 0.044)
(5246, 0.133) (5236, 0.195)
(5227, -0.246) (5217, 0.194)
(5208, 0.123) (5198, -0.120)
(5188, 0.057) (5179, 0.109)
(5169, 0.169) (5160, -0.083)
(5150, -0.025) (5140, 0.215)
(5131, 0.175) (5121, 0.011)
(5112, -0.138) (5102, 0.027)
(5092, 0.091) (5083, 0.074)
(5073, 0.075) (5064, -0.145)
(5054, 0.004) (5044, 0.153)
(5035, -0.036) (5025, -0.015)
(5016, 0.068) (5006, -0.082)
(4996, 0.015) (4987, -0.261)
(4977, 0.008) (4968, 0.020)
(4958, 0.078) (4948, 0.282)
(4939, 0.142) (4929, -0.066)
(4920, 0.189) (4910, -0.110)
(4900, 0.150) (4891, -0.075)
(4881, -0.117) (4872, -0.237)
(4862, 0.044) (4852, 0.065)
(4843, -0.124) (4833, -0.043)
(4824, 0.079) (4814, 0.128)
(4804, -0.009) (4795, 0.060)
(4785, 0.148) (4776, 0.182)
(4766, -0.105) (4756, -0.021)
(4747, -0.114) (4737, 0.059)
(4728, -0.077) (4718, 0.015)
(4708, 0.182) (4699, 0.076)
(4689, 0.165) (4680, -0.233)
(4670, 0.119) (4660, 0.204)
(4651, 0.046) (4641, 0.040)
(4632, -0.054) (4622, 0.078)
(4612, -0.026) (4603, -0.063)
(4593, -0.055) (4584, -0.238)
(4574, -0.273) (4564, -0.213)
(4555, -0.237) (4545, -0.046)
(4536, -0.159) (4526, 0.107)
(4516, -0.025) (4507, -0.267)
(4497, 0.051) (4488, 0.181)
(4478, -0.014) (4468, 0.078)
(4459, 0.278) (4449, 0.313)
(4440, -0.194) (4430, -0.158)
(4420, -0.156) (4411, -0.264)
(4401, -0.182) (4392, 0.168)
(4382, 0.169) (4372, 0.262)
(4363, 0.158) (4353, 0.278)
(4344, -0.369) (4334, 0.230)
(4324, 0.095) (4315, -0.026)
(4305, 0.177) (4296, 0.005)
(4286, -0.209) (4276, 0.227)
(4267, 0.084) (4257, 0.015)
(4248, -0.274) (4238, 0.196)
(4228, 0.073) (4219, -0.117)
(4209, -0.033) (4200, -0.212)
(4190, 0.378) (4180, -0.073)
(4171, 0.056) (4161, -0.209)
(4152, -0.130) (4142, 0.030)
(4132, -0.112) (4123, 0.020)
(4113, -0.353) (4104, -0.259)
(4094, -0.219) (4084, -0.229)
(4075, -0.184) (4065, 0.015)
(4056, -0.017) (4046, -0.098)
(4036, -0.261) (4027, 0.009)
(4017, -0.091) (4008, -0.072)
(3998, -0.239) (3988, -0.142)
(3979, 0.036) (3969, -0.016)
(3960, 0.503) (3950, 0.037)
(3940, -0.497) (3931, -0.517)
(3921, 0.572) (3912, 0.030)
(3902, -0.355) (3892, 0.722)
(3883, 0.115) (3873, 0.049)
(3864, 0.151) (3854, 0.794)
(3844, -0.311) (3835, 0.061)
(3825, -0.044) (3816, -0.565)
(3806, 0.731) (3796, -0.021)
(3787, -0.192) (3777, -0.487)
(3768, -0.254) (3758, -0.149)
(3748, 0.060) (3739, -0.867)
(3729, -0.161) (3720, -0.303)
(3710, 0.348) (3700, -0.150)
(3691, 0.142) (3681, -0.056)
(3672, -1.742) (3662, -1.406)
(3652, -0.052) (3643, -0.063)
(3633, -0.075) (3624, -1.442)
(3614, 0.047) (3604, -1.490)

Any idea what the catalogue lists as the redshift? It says 0.774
